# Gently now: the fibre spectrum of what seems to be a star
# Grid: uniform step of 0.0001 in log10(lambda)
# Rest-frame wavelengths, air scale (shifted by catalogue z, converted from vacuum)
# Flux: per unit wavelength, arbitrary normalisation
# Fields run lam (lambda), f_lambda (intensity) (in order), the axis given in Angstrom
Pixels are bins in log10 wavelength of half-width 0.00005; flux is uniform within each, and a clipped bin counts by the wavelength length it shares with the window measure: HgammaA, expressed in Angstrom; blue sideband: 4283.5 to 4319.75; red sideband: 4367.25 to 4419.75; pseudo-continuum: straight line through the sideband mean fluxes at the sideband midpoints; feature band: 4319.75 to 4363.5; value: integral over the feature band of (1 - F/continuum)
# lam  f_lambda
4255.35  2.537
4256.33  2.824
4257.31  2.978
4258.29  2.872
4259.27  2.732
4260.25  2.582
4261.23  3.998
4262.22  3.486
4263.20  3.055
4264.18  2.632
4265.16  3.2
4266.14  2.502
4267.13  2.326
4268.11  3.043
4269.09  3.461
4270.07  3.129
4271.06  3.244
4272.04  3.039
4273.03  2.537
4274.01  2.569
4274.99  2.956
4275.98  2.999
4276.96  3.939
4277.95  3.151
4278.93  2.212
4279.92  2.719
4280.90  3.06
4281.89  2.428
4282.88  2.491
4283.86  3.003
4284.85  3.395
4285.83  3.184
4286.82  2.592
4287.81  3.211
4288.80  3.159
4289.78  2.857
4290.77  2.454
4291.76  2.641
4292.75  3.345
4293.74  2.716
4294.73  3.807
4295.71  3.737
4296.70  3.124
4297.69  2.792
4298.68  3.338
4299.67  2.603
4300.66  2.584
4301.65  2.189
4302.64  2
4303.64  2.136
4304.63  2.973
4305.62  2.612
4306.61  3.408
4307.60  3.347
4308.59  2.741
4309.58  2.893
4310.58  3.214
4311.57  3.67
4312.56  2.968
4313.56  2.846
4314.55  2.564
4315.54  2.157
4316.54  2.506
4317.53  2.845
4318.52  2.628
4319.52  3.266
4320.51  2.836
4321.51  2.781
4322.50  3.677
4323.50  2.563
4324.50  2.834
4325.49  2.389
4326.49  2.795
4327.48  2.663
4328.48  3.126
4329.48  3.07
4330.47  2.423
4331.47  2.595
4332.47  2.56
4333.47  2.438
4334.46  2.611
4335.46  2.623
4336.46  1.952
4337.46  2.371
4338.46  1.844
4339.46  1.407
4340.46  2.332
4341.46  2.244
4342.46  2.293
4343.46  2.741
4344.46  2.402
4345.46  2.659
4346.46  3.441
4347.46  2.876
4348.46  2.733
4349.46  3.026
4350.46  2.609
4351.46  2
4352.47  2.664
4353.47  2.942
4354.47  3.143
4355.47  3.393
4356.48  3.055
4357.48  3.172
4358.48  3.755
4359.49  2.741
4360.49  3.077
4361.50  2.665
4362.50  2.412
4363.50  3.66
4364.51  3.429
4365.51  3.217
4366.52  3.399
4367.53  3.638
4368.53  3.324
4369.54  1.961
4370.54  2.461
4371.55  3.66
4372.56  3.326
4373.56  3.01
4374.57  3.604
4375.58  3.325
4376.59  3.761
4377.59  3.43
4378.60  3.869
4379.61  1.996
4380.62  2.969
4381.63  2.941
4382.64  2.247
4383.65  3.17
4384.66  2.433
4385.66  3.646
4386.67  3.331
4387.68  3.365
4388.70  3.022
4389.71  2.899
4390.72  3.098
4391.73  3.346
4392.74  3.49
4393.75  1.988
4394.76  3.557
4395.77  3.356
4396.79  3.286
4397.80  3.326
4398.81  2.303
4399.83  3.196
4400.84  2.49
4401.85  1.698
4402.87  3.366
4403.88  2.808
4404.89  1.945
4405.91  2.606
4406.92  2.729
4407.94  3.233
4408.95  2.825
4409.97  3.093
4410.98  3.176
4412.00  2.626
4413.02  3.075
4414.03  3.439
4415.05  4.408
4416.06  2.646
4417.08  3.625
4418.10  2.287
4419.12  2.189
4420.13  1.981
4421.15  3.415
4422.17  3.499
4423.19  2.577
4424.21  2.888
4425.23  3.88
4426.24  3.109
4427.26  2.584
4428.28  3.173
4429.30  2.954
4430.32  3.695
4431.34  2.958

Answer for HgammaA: 3.5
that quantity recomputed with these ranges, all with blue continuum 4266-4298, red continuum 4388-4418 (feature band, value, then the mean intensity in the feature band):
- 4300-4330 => 1.7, 2.81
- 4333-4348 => 2.8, 2.42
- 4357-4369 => -0.9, 3.21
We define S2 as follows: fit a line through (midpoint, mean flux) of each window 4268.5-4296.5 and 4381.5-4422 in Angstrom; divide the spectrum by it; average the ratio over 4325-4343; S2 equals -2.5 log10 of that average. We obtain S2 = 0.22 mag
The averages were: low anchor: 3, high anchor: 2.95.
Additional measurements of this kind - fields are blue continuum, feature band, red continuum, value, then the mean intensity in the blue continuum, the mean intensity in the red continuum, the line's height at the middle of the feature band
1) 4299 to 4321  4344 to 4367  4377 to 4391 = -0.016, 2.78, 3.03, 2.93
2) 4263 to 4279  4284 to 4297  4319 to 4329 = -0.057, 2.96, 2.89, 2.93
